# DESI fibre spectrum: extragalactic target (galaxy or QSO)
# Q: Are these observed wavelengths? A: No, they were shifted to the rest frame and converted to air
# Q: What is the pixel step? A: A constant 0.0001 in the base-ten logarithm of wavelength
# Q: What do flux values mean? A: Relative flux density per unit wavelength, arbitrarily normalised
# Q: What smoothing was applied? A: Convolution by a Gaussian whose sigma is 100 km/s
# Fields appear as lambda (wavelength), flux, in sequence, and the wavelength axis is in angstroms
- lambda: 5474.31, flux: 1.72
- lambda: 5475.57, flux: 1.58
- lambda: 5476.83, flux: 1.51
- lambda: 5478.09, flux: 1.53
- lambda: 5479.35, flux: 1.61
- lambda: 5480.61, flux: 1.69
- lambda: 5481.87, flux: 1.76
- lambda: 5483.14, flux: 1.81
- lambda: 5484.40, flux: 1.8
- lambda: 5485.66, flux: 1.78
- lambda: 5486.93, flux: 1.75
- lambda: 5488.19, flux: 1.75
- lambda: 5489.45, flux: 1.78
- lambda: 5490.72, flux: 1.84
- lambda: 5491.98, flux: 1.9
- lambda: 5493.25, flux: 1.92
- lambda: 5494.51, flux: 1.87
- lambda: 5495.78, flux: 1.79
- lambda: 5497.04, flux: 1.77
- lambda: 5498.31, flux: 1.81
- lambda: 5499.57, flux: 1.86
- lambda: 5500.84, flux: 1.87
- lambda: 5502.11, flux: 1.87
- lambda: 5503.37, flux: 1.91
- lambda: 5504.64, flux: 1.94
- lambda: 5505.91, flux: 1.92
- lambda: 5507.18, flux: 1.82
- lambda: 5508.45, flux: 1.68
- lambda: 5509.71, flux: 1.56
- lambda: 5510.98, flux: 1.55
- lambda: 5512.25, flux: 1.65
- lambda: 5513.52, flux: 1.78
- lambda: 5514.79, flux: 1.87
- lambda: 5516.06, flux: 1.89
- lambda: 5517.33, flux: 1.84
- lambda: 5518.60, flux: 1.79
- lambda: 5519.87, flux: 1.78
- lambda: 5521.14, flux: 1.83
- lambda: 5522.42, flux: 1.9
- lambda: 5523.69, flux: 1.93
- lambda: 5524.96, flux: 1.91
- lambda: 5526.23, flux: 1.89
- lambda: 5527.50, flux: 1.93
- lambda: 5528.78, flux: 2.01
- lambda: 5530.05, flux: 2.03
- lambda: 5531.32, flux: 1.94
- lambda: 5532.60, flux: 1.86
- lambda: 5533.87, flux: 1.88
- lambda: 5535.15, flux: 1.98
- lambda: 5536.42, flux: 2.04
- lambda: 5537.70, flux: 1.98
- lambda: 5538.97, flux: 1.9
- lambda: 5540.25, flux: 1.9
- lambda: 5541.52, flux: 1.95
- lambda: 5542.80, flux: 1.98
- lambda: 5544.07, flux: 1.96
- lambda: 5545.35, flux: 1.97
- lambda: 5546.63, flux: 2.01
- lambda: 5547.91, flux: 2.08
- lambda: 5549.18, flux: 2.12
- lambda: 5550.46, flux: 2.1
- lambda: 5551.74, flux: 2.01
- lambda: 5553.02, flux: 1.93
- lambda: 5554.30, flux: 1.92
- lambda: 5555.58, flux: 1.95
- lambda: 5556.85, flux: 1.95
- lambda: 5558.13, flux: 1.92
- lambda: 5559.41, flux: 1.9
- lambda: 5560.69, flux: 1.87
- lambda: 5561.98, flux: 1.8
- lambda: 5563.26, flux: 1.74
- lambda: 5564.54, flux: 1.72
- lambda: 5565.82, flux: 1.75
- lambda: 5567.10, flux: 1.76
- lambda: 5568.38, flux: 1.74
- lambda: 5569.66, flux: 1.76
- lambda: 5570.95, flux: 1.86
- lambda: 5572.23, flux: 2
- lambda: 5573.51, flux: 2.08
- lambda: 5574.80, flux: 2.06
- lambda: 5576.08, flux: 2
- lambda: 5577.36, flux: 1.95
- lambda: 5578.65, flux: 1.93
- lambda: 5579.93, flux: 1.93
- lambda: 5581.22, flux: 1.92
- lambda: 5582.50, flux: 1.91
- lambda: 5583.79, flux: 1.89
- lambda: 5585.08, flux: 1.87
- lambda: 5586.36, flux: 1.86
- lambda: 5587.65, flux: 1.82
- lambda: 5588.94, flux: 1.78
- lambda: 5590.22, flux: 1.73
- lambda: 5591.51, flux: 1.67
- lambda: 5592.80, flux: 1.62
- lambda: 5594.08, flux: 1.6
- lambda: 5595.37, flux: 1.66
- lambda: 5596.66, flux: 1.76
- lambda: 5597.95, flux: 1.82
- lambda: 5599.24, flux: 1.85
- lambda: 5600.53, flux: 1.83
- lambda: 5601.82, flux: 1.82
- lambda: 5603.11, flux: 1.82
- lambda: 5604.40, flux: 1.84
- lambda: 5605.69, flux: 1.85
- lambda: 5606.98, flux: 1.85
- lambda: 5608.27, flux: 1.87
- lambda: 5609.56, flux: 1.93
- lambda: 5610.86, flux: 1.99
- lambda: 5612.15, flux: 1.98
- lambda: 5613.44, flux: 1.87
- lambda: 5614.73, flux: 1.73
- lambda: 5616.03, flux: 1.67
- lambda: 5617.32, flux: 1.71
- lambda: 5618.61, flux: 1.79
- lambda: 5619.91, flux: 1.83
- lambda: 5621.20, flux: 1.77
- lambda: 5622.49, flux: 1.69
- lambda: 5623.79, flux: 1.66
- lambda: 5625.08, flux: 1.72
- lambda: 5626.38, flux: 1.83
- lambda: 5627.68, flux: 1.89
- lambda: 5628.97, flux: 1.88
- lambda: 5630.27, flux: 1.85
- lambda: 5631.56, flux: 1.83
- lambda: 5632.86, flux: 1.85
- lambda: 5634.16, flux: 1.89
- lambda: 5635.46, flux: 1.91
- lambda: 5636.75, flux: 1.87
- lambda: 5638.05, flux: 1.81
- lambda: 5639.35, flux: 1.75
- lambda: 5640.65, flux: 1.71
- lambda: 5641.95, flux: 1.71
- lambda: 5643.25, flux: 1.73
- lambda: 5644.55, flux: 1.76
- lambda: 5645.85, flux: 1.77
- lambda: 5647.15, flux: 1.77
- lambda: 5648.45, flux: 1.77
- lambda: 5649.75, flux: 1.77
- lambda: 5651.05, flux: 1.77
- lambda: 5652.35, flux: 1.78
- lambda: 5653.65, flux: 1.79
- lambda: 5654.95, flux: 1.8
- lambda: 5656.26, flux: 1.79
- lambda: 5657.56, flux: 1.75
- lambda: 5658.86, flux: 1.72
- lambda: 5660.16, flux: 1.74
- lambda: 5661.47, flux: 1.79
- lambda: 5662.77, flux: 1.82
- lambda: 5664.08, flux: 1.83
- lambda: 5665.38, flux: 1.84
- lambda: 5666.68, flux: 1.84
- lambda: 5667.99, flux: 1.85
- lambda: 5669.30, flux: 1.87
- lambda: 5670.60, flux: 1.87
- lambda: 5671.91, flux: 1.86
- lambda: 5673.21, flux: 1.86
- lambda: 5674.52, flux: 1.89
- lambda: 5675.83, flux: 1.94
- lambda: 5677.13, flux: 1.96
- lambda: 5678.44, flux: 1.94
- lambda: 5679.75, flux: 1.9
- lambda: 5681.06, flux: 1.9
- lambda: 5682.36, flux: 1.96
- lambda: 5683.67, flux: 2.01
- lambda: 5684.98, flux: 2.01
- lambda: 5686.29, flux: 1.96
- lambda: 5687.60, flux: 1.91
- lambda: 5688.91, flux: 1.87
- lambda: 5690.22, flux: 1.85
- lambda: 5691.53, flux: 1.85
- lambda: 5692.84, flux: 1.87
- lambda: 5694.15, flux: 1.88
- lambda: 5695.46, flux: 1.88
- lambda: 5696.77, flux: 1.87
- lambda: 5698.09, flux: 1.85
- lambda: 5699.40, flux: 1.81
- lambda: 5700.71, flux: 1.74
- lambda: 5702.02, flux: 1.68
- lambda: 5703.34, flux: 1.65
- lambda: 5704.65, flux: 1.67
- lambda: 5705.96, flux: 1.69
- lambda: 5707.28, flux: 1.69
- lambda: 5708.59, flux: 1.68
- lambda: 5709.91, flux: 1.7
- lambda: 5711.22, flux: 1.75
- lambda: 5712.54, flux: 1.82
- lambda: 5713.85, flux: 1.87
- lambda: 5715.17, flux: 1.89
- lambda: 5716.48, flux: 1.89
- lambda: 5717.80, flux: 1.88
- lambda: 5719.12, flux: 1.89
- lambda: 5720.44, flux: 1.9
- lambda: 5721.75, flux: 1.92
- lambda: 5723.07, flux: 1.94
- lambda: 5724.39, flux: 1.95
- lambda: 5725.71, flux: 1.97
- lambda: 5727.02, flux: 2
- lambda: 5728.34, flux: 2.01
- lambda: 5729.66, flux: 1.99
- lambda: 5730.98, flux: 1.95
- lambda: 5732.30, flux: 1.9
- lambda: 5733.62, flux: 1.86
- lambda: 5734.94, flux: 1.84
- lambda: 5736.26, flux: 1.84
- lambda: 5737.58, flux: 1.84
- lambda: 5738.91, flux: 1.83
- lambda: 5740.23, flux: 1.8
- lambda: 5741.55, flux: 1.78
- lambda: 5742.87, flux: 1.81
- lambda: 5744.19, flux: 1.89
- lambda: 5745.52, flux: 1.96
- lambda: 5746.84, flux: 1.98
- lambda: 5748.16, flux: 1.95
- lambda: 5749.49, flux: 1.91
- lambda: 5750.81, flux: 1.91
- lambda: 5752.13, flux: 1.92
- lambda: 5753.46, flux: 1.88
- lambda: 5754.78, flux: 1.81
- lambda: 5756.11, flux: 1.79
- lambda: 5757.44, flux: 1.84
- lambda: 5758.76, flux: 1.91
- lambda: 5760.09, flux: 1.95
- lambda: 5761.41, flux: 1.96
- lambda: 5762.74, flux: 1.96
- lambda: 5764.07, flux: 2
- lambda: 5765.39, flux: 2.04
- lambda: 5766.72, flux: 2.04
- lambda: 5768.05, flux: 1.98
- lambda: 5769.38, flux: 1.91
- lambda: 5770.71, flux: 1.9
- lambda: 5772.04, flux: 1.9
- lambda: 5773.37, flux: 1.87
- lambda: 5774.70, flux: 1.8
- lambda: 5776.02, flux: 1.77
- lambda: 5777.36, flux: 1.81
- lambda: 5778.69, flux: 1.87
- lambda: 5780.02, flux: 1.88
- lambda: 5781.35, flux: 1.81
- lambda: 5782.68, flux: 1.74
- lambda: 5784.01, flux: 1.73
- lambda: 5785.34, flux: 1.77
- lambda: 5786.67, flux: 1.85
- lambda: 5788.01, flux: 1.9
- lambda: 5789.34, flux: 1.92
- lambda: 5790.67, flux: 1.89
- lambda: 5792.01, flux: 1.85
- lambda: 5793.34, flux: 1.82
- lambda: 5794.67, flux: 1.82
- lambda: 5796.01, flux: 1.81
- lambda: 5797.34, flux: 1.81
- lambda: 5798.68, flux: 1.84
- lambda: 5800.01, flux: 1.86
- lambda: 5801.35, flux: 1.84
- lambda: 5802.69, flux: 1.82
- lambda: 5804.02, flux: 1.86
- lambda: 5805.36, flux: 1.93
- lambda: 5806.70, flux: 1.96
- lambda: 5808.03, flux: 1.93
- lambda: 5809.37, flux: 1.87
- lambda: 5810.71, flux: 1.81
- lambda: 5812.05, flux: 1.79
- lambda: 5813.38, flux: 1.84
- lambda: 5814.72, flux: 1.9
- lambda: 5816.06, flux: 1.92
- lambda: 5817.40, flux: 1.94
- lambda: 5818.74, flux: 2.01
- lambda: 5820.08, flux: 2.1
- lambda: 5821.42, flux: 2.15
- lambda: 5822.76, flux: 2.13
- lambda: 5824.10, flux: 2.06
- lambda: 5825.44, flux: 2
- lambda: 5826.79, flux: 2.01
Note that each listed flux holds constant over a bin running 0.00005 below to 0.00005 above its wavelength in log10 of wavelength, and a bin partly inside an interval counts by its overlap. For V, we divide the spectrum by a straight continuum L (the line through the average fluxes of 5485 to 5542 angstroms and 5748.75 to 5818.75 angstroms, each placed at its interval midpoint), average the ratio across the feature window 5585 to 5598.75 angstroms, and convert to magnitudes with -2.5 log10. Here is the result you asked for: 0.07 mag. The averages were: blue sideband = 1.85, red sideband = 1.88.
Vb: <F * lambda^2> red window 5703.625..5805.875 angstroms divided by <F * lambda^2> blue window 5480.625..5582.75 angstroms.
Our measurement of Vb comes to 1.08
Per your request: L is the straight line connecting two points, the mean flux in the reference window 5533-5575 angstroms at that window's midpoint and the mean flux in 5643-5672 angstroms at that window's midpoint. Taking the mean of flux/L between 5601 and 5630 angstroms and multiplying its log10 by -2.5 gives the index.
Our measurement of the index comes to 0.02 mag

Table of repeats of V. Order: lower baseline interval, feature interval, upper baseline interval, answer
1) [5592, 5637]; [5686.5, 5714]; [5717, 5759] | 0.046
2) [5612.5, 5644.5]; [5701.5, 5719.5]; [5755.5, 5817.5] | 0.040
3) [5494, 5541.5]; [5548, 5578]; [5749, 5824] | -0.027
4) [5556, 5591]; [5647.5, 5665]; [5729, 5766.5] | 0.062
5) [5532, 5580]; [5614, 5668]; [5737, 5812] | 0.071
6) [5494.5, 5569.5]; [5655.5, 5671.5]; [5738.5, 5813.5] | 0.039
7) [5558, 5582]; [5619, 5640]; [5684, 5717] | 0.021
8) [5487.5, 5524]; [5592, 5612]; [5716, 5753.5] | 0.025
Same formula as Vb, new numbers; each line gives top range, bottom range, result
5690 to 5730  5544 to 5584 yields 1.01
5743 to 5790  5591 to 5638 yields 1.10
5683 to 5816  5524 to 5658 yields 1.06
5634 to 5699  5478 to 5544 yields 1.06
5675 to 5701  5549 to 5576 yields 1.05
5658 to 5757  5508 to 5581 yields 1.04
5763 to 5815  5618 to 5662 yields 1.10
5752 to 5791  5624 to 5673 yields 1.09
